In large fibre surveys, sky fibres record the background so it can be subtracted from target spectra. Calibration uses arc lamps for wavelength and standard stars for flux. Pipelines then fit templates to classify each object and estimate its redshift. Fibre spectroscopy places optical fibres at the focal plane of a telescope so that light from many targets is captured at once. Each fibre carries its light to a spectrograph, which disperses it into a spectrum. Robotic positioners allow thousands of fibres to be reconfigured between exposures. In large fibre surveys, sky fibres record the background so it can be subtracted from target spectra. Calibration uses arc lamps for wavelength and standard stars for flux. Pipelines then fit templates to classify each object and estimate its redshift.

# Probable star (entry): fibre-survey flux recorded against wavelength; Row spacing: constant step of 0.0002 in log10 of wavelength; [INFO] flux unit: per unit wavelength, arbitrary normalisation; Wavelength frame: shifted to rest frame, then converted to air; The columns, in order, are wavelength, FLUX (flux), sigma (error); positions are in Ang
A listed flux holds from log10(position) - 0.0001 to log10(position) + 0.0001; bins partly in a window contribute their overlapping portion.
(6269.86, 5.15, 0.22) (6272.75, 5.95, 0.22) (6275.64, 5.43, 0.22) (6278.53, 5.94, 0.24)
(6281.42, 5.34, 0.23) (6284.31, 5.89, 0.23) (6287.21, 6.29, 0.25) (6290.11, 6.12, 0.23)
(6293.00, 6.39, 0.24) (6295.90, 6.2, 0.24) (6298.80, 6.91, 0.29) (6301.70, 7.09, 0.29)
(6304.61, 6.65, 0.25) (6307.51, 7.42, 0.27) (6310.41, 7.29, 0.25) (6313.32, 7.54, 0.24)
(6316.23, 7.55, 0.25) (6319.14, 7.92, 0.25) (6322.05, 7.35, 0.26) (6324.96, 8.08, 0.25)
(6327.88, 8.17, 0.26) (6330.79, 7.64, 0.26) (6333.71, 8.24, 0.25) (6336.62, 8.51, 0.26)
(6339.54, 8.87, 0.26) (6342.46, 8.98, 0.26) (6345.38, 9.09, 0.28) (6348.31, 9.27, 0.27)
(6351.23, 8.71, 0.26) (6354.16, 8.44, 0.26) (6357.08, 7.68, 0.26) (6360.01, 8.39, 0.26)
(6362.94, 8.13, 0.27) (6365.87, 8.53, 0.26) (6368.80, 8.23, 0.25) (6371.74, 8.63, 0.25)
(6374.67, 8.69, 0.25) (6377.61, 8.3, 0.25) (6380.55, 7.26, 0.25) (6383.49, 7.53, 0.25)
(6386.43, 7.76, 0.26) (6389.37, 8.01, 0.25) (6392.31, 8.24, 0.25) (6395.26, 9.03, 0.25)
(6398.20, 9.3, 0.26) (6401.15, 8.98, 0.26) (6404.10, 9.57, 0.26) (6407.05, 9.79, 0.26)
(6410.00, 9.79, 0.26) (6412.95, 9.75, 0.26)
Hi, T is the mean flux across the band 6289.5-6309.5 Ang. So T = 6.73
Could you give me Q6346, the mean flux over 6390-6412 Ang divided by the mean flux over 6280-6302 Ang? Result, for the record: 1.48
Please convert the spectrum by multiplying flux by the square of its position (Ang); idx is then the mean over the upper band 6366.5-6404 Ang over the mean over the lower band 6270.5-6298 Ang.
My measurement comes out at 1.5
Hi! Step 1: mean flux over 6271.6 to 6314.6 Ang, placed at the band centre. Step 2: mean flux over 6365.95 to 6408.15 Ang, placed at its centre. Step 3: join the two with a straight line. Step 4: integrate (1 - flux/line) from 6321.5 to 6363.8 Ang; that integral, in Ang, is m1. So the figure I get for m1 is -4.90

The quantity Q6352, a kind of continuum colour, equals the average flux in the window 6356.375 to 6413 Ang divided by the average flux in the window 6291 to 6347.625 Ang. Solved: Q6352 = 1.11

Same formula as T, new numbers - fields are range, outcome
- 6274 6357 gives 7.41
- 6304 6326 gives 7.5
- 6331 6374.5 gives 8.53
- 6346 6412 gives 8.57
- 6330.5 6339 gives 8.28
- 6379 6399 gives 8.13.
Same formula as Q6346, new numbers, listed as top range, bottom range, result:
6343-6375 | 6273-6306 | 1.38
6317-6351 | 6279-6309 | 1.30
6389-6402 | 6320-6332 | 1.12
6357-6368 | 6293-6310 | 1.21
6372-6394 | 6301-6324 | 1.09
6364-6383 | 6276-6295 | 1.38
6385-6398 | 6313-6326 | 1.09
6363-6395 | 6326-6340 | 0.99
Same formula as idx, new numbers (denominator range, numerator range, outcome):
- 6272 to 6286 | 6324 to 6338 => 1.45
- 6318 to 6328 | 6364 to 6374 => 1.10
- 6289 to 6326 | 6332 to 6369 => 1.22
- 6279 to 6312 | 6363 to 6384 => 1.29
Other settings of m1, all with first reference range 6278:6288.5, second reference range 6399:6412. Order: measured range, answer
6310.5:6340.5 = -3.4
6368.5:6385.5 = 1.1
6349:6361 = -0.5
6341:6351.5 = -1.8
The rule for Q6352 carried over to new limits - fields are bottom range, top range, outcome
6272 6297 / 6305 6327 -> 1.27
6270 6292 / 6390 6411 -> 1.58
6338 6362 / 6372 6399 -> 0.95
